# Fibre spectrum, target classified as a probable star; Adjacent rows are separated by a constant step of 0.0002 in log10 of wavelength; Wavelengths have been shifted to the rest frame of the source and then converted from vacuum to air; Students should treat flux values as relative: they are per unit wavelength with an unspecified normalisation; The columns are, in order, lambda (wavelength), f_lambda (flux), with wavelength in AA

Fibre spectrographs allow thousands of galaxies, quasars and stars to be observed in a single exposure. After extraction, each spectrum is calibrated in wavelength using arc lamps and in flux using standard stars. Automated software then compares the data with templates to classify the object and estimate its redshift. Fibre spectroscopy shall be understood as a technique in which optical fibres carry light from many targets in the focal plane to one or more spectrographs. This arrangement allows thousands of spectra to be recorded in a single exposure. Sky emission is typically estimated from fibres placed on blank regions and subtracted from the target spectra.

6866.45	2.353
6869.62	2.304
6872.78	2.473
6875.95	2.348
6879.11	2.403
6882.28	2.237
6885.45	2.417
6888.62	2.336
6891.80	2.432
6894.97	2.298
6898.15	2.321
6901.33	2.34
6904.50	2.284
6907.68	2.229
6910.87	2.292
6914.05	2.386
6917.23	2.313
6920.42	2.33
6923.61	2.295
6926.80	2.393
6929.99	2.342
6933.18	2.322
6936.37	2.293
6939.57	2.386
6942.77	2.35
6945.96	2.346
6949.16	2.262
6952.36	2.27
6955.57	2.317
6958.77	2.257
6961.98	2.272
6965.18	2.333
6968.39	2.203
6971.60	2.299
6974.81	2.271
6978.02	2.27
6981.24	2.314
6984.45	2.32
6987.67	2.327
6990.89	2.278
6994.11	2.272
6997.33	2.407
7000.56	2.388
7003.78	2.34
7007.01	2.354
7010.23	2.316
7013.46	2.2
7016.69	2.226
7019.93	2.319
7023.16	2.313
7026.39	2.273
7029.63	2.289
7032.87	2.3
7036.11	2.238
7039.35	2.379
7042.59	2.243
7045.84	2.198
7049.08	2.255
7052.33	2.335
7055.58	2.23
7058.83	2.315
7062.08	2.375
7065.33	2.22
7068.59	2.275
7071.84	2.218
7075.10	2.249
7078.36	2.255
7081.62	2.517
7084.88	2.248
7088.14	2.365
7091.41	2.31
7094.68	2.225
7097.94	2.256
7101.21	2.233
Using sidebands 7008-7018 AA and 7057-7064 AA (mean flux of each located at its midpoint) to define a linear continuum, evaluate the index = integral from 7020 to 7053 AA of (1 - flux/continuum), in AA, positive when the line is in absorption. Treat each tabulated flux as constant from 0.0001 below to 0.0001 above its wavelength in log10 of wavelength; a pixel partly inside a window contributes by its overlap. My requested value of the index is 0.2 AA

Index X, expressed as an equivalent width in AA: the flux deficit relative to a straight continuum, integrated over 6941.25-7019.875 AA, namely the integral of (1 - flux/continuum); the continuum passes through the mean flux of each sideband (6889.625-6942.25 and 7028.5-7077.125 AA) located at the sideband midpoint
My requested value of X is 0.10 AA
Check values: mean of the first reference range 2.33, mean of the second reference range 2.27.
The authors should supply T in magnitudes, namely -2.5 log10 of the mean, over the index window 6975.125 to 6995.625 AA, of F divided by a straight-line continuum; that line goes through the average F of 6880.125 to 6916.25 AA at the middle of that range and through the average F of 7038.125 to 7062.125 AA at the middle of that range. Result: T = 0.003 mag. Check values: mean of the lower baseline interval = 2.33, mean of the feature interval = 2.3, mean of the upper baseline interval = 2.28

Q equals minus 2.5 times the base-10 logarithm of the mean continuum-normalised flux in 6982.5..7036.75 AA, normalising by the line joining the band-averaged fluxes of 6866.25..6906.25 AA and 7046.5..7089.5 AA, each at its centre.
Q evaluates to 0.00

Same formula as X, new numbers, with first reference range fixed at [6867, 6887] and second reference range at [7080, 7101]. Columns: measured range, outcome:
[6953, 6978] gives 0.7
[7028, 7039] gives 0.2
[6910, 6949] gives 0.3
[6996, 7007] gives -0.2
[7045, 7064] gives 0.3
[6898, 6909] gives 0.3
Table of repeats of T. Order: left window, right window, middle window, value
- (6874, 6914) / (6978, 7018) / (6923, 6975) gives 0.01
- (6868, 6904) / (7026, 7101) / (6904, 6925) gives 0.02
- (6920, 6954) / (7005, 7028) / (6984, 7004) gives -0.02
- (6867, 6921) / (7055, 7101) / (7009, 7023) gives 0.02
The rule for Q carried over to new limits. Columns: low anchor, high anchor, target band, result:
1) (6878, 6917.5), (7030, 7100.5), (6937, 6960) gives 0.00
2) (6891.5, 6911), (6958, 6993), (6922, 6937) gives -0.02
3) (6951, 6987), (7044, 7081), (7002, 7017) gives -0.01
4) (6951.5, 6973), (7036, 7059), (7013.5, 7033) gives 0.00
